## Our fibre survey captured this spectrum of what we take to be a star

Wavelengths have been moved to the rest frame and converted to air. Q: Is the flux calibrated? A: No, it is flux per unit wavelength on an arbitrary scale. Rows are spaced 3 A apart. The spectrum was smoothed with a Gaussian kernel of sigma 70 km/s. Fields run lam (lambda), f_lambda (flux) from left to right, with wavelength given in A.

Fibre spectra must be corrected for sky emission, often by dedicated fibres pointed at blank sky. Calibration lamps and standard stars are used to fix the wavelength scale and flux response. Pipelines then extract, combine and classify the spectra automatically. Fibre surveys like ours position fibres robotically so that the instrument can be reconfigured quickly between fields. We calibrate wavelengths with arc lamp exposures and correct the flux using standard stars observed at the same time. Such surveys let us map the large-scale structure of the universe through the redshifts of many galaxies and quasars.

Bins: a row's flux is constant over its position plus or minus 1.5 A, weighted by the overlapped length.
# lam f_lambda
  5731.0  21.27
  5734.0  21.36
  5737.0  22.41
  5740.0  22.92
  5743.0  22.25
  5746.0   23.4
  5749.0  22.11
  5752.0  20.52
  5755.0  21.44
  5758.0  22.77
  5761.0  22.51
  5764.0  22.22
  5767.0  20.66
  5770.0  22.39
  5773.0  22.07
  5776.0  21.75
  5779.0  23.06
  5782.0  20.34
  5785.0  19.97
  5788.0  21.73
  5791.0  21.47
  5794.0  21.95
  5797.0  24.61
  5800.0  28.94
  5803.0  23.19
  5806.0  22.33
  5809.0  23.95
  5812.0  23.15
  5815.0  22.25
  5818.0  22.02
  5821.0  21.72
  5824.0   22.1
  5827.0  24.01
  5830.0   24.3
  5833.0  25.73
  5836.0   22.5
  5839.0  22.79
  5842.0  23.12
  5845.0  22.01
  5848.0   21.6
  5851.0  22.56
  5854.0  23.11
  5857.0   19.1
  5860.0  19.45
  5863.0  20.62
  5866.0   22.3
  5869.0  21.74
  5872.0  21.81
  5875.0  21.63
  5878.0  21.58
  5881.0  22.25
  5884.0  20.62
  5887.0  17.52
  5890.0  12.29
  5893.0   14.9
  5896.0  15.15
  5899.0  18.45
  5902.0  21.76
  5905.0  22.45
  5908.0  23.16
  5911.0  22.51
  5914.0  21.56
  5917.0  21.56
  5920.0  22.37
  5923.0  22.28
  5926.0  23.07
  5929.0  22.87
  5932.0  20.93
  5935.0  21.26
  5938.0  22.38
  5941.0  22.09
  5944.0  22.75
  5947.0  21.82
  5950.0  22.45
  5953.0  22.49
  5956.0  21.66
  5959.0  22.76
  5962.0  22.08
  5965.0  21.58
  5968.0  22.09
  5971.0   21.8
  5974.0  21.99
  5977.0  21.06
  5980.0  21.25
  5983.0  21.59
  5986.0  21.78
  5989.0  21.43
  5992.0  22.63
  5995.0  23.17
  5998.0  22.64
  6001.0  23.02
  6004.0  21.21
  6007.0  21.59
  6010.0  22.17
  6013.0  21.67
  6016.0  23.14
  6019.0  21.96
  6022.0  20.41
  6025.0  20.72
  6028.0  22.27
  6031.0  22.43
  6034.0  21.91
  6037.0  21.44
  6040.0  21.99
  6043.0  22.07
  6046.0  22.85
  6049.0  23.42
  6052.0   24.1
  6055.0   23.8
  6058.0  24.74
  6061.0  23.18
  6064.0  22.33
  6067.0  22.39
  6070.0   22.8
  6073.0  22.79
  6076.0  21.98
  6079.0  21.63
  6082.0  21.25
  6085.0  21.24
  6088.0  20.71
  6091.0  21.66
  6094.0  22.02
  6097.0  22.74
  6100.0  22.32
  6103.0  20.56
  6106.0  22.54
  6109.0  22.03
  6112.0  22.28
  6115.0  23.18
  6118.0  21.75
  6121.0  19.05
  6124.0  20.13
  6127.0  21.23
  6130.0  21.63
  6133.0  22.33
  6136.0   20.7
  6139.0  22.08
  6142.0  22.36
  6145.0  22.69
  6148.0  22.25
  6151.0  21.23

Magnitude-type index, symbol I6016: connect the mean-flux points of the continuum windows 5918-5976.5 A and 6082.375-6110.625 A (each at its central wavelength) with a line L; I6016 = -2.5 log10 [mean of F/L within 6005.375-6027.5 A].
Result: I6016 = 0.013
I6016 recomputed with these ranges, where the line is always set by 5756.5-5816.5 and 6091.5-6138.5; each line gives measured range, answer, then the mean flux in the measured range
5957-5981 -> 0.011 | 21.8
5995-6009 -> -0.013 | 22.2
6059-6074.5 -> -0.048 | 22.8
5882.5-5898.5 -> 0.343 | 16.2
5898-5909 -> 0.036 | 21.5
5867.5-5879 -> 0.031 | 21.7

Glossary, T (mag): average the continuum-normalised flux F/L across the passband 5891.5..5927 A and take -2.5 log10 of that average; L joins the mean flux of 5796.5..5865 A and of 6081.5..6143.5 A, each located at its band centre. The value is 0.09 mag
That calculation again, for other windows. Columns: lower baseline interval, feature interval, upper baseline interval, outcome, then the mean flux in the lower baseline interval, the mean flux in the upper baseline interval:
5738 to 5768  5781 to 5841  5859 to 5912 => -0.09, 22.1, 20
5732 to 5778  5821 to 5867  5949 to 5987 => -0.02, 22.1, 21.9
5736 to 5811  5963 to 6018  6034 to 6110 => 0.02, 22.4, 22.3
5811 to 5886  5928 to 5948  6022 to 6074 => 0.02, 22.1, 22.6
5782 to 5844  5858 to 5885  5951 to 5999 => 0.07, 23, 22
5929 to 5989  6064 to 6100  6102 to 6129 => -0.02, 21.9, 21.4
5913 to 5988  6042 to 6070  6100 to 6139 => -0.07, 22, 21.5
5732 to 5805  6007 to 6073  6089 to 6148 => -0.03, 22.3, 21.8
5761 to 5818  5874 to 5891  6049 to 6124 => 0.15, 22.5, 22.2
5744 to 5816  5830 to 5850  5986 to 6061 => -0.03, 22.4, 22.4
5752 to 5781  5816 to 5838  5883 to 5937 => -0.09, 22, 20.3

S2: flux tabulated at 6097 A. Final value 22.74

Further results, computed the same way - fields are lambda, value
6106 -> 22.54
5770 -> 22.39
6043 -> 22.07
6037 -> 21.44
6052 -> 24.1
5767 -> 20.66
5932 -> 20.93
